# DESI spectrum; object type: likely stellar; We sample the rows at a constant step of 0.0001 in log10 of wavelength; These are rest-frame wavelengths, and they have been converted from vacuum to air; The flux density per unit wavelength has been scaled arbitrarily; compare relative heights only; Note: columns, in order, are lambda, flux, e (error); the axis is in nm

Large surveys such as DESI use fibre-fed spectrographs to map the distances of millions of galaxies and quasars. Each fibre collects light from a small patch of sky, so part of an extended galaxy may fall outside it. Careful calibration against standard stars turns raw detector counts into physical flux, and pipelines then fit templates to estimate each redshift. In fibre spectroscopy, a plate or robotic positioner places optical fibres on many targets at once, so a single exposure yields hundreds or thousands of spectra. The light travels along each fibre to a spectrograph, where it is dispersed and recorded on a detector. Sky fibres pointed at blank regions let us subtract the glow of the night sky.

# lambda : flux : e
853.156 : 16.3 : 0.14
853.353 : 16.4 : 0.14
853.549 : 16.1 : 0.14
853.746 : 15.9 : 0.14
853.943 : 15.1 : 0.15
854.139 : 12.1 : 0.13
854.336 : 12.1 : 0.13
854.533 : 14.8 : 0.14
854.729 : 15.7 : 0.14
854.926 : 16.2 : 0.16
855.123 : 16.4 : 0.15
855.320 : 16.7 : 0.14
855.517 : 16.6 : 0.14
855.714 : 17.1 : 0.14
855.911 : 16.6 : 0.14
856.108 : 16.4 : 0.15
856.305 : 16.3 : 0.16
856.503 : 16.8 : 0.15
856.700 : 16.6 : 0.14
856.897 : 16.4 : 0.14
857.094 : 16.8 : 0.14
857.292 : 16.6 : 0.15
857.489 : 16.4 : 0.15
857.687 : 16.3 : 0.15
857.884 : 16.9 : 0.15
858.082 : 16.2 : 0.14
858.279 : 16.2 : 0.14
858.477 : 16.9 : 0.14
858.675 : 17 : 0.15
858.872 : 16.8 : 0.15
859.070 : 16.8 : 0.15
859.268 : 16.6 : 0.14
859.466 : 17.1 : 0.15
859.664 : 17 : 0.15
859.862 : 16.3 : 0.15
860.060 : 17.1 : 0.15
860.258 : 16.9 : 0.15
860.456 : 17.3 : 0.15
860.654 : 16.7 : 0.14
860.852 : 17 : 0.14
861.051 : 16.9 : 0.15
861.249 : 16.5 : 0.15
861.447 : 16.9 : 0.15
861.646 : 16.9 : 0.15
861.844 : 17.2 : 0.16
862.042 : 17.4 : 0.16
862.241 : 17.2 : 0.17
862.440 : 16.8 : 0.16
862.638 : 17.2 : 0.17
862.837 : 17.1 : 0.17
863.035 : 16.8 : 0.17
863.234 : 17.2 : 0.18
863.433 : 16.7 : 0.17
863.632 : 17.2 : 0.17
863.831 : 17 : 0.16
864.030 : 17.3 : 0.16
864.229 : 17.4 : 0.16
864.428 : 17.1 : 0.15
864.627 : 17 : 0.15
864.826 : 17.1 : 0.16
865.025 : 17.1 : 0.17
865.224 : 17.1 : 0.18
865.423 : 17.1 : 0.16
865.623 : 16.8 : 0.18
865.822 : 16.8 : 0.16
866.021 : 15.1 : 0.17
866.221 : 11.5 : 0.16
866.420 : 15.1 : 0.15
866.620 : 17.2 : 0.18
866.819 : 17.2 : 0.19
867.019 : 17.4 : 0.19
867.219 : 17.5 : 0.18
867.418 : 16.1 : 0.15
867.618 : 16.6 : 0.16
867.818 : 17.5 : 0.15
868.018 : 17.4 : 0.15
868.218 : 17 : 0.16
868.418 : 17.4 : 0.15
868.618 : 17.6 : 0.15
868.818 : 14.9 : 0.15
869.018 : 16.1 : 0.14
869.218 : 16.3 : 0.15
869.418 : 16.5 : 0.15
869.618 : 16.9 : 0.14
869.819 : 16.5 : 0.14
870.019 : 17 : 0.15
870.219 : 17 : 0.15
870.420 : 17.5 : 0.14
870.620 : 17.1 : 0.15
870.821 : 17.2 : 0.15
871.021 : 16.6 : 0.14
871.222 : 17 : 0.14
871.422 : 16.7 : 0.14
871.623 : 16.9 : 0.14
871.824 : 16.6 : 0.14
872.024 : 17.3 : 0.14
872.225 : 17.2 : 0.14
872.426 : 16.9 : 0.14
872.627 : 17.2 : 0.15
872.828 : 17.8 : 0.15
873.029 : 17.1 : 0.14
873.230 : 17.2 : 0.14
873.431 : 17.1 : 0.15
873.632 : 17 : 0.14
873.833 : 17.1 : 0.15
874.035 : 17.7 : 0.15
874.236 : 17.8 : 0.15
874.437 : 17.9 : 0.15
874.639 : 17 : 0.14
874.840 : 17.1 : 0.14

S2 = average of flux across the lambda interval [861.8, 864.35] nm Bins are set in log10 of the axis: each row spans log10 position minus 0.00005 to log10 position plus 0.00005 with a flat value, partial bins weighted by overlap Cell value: 17.1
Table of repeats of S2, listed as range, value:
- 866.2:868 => 16.5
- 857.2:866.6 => 16.7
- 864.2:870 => 16.6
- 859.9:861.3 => 16.9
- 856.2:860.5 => 16.7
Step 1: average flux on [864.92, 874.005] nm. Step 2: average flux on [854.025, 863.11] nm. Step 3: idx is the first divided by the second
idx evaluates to 1.02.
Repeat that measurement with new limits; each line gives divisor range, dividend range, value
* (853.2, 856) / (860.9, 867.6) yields 1.08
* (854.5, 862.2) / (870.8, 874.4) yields 1.03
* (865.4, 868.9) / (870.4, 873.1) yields 1.04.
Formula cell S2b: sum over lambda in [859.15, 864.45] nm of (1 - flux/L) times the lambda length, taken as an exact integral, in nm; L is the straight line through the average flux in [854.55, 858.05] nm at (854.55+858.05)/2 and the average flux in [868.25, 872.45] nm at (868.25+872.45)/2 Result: -0.12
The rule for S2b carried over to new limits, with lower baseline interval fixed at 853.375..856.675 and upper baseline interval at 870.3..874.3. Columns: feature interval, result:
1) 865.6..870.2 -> 0.09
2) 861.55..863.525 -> -0.09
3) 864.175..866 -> -0.05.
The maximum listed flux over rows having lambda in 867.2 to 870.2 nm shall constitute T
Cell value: 17.6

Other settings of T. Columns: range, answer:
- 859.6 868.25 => 17.5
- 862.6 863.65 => 17.2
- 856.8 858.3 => 16.9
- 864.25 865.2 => 17.1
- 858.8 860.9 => 17.3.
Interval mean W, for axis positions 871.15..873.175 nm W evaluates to 17.1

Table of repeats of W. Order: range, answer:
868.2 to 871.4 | 16.8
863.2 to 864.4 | 17.1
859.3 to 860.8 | 16.9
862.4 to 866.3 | 16.7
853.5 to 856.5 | 15.6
